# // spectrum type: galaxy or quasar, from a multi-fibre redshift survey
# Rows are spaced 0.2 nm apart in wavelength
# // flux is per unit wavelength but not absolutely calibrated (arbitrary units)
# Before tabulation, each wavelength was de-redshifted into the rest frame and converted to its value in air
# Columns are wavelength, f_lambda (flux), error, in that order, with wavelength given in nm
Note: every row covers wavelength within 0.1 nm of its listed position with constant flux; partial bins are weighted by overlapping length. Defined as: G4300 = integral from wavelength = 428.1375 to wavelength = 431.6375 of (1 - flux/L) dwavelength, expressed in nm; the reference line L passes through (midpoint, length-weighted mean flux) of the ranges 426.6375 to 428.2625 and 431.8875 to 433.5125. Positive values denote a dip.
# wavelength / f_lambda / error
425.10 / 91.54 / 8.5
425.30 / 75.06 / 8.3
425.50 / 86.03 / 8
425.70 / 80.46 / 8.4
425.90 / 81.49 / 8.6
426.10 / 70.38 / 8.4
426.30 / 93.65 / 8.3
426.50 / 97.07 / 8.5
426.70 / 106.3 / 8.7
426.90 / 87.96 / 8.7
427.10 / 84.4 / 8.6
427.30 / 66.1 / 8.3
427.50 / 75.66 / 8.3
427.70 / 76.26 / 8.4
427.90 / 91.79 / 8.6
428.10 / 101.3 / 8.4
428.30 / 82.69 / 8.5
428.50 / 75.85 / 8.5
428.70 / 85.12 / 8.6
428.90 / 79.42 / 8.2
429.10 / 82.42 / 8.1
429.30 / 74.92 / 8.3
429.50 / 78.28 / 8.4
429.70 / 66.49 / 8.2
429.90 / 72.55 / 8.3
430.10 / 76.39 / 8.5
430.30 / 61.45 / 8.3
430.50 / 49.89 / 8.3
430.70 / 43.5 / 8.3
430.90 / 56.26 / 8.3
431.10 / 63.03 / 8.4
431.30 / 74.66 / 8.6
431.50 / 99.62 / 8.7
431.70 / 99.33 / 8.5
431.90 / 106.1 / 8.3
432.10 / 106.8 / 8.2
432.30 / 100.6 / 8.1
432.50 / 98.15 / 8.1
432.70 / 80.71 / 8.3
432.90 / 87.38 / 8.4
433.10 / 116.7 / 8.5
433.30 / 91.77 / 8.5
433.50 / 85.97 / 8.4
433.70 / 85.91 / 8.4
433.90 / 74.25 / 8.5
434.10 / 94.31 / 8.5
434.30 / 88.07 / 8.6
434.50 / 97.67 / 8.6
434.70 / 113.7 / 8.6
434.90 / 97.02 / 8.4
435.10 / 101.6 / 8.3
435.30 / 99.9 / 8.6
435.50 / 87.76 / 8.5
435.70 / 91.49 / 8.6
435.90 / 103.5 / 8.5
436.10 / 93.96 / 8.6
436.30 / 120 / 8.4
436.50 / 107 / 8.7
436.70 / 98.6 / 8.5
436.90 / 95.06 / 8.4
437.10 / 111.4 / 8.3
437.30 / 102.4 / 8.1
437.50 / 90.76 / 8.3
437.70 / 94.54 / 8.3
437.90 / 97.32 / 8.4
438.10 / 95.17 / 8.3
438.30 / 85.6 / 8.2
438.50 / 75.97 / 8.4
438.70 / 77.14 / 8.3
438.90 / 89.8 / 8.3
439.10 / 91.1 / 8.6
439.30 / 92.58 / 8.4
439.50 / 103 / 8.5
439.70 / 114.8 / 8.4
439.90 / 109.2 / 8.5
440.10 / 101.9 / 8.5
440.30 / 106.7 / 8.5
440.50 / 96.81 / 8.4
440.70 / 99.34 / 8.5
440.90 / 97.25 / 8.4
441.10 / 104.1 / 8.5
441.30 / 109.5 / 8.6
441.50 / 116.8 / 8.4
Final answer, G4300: 0.70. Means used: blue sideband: 85.6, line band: 72.7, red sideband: 97.2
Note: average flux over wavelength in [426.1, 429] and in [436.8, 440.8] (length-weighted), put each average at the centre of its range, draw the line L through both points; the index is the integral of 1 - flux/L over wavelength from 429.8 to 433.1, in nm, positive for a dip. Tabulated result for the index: 0.315 nm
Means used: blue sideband 85.4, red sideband 96.5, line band 80.9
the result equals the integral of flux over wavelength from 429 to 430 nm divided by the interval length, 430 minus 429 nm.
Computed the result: 74.9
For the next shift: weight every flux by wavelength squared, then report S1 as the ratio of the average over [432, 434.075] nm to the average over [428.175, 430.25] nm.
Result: 1.22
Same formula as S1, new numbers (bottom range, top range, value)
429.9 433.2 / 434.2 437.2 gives 1.24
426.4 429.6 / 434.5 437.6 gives 1.24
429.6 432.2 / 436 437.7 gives 1.39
